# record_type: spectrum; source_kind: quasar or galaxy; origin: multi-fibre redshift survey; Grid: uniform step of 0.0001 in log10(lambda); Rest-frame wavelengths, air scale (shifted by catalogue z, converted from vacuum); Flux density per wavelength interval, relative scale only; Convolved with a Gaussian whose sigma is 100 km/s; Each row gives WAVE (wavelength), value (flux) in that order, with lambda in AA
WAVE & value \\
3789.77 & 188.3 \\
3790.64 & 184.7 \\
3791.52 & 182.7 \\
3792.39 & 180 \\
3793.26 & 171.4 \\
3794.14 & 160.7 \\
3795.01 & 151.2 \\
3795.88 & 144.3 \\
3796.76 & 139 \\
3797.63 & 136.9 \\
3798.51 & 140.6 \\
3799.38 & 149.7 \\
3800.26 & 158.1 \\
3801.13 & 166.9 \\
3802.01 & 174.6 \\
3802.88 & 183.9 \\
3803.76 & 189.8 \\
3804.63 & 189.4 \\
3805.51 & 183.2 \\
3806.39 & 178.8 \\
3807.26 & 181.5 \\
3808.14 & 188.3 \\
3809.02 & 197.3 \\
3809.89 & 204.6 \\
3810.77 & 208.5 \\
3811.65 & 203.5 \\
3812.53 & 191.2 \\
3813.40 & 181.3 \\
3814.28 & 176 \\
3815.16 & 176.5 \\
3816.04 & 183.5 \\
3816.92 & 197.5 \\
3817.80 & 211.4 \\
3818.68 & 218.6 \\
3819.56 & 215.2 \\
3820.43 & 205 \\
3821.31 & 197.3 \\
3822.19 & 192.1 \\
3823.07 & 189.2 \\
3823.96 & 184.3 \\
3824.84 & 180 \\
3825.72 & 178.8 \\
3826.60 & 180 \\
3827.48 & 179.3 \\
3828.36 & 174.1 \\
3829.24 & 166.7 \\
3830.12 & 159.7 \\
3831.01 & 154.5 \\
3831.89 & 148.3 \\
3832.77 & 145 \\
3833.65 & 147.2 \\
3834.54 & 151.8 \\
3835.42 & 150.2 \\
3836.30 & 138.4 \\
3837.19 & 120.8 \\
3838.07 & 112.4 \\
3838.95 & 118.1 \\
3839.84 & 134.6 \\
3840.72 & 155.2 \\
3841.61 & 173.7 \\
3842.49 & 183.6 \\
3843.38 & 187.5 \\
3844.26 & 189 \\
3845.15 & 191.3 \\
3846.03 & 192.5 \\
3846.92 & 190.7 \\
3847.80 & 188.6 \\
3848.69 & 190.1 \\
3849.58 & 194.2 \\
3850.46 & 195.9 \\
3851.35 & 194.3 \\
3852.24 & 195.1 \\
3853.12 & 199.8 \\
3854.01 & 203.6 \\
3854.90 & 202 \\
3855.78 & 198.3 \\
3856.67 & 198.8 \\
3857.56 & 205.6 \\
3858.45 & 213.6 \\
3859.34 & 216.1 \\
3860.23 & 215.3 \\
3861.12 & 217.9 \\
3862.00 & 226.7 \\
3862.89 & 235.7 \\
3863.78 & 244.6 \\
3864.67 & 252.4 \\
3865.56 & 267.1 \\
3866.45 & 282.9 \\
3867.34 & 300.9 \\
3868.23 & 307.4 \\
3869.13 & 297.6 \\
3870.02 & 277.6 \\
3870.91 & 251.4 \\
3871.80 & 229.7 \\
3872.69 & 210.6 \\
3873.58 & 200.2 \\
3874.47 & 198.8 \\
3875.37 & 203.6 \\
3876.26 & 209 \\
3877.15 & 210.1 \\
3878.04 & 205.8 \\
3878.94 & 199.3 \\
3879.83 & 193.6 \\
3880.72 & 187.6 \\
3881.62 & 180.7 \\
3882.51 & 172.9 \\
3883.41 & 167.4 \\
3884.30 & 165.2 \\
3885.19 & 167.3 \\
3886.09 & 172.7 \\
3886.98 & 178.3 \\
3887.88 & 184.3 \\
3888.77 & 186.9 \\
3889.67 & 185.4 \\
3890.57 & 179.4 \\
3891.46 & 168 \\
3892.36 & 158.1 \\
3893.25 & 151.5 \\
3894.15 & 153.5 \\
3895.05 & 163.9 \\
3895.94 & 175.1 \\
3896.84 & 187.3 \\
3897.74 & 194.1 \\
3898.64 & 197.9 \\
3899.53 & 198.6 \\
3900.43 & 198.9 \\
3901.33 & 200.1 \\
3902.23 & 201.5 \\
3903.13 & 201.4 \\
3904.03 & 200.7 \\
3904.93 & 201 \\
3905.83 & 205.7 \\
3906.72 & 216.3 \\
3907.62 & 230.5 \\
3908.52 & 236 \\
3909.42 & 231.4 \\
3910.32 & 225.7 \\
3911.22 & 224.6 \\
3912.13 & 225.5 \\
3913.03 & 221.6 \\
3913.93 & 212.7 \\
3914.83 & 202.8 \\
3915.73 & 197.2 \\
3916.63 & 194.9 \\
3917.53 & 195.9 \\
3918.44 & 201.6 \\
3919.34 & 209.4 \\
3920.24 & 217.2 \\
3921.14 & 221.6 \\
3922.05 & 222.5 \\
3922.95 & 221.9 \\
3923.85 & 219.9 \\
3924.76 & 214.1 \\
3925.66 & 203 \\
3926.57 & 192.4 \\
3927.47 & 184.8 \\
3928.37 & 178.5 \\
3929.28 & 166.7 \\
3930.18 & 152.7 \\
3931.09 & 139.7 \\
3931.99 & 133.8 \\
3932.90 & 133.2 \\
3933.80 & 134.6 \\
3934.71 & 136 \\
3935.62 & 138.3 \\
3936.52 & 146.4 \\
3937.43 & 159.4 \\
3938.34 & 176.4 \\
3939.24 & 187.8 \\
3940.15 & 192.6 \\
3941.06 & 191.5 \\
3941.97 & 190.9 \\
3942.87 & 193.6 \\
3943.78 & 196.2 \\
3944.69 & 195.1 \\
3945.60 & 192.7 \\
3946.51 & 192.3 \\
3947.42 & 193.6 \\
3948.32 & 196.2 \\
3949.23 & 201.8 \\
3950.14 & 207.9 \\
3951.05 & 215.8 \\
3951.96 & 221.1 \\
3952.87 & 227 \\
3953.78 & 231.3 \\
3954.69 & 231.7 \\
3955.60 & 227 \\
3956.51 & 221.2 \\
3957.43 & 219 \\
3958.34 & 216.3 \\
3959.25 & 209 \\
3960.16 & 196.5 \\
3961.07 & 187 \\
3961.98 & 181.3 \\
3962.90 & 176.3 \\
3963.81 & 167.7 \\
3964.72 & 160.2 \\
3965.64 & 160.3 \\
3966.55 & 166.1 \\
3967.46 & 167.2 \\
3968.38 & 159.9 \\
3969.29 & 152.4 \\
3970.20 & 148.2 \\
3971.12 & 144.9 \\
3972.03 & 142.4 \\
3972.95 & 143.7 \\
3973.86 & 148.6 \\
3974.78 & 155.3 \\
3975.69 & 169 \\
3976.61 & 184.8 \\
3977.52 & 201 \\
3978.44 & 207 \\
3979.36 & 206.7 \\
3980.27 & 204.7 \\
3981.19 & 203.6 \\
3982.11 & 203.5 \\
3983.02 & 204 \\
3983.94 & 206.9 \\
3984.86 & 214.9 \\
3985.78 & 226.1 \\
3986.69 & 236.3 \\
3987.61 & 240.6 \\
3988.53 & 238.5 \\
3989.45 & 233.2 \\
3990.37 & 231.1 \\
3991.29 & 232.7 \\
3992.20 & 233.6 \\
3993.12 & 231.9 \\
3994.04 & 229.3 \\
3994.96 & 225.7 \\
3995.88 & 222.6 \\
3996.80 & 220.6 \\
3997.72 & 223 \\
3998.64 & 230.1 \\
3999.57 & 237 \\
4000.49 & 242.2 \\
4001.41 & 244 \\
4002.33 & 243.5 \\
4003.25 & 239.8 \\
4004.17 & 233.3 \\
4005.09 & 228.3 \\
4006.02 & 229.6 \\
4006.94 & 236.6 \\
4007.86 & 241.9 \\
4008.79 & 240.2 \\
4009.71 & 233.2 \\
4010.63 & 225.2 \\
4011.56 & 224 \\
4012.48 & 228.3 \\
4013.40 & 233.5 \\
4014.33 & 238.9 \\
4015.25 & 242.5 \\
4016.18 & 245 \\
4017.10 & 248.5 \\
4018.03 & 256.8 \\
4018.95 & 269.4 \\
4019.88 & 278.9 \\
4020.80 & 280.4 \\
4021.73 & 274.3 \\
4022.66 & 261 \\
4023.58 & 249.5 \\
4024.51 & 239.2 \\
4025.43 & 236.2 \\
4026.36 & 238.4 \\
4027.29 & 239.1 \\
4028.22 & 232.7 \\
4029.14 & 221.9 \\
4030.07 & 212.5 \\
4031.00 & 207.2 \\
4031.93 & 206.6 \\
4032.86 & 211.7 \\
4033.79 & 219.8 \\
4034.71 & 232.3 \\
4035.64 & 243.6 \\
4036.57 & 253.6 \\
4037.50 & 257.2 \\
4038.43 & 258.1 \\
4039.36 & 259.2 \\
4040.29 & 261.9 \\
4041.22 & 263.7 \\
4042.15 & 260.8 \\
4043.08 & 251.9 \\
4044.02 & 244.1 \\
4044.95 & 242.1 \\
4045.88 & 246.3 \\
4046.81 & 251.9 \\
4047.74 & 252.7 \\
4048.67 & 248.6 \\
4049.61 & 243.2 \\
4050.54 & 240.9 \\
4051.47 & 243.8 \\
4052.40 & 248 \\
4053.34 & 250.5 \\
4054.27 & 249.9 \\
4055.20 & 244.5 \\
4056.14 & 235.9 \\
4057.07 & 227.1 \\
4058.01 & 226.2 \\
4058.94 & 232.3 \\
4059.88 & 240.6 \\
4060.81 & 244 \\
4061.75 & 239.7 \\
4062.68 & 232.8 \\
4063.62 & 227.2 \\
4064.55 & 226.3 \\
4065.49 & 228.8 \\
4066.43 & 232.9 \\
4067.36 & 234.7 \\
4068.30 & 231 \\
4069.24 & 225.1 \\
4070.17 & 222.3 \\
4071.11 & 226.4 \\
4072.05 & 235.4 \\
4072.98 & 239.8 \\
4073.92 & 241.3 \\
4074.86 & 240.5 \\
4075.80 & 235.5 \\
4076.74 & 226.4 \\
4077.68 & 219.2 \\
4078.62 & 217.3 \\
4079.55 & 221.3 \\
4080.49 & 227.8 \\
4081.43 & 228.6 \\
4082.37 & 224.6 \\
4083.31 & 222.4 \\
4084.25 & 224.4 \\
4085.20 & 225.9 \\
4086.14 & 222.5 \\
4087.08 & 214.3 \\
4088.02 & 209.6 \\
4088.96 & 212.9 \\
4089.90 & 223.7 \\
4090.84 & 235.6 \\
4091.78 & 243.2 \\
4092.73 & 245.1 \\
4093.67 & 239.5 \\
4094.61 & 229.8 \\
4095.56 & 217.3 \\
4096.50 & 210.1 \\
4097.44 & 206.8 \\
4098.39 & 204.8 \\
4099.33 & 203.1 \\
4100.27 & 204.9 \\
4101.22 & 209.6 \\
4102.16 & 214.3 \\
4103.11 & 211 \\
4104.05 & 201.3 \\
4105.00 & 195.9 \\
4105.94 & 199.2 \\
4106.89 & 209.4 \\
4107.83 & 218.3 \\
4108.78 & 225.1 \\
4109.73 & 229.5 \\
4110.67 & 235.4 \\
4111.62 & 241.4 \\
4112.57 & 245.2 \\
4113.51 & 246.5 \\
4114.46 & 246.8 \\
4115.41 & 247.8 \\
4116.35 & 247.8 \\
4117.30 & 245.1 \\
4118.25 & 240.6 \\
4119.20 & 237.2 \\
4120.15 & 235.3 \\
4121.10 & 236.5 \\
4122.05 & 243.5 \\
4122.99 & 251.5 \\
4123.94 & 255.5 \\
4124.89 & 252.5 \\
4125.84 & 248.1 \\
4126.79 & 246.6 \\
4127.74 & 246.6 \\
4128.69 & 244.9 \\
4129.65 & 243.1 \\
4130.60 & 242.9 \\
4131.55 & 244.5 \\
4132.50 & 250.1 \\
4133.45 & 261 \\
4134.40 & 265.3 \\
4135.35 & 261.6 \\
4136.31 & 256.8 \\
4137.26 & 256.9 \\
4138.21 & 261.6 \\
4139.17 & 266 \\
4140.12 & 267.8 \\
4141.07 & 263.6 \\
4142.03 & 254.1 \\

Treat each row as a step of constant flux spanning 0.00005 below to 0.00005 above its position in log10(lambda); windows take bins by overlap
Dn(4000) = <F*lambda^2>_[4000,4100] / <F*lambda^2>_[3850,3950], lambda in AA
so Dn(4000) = 1.27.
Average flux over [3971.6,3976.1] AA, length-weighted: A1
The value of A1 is 152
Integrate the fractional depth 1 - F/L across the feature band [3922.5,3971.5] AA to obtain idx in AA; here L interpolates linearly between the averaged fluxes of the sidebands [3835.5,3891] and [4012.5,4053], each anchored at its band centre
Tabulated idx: 8.4 AA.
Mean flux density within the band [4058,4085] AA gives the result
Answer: 230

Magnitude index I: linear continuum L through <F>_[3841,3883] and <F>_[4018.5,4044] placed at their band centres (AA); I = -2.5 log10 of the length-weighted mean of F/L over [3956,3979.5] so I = 0.31 mag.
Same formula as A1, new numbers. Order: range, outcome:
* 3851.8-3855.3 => 200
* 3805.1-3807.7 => 181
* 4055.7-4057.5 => 232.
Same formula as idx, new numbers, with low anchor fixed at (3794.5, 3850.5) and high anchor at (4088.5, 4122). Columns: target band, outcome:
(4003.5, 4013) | -1.10 AA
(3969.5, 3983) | 1.73 AA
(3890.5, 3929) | -2.18 AA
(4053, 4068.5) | -1.27 AA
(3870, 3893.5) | -0.80 AA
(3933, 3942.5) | 1.50 AA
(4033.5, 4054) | -3.30 AA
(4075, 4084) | -0.17 AA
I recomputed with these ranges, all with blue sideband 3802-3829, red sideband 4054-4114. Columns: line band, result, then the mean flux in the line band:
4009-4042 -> -0.116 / 243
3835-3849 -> 0.186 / 163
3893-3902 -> 0.102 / 183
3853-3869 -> -0.193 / 235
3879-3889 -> 0.119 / 179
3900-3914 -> -0.063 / 215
